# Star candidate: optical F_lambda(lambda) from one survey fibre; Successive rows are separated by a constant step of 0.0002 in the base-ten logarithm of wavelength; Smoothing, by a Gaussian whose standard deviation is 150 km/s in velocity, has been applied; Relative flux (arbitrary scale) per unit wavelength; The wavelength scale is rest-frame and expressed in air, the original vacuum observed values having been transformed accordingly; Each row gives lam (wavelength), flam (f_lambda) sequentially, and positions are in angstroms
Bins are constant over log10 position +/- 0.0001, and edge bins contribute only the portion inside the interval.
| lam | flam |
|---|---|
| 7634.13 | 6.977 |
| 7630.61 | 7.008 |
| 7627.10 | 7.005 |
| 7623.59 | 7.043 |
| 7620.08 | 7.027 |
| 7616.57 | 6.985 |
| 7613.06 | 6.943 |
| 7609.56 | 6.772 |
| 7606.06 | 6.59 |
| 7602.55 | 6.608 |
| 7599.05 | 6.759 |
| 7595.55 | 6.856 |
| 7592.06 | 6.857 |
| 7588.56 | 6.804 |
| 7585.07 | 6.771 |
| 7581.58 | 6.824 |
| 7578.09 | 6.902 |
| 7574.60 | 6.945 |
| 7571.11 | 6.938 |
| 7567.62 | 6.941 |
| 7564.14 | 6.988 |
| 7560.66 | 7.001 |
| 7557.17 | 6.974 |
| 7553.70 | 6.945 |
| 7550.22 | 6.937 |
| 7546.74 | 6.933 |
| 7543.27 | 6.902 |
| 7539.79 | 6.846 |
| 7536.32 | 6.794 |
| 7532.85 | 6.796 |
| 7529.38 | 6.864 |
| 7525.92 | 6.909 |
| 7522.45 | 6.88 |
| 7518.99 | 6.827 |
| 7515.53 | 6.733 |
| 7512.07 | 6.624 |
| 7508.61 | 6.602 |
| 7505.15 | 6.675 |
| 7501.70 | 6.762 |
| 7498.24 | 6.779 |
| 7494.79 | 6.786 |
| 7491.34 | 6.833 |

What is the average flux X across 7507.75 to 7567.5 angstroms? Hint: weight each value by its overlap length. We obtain 6.86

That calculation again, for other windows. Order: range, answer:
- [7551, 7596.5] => 6.91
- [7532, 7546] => 6.84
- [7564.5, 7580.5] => 6.93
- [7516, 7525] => 6.84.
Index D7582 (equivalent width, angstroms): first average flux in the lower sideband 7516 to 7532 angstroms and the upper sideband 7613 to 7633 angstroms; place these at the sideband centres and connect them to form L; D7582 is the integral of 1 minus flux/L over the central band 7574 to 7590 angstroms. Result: 0.2 angstroms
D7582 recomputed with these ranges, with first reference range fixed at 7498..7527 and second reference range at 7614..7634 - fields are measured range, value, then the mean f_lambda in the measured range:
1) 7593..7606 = 0.41 angstroms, 6.73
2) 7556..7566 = -0.19 angstroms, 6.99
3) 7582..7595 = 0.20 angstroms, 6.82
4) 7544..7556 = -0.18 angstroms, 6.94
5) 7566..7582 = -0.06 angstroms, 6.91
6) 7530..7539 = -0.01 angstroms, 6.81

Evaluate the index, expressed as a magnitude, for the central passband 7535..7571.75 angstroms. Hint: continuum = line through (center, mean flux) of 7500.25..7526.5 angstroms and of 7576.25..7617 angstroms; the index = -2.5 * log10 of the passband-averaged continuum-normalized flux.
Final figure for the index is -0.02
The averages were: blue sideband 6.74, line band 6.93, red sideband 6.8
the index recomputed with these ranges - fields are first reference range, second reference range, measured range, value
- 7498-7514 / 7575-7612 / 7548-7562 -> -0.035 mag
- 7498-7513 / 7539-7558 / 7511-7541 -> -0.003 mag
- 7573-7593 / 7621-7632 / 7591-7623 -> 0.018 mag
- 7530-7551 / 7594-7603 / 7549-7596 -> -0.016 mag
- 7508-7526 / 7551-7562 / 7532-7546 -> 0.005 mag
